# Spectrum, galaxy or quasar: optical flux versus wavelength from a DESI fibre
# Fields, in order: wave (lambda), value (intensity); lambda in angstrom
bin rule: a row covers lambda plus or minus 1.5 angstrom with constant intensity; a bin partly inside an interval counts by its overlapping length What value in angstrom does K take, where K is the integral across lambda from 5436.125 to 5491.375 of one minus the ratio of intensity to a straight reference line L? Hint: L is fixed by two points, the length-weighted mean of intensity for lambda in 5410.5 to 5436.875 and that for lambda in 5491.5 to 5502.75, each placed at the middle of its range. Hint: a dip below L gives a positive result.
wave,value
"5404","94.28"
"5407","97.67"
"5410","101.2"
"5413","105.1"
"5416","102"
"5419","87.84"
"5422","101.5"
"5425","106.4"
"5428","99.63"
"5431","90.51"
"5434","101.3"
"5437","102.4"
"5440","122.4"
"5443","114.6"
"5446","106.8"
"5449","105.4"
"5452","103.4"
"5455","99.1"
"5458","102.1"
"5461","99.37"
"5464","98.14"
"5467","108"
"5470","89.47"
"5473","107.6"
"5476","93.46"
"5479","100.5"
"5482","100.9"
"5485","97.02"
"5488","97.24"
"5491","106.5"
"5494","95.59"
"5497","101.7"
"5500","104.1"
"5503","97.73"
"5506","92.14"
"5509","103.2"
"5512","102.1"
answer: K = -1.5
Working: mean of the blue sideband 99.5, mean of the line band 103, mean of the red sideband 101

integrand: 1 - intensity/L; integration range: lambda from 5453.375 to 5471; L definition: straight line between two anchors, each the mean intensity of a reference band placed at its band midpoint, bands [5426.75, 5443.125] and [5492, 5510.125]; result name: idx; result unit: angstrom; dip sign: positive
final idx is 0.4 angstrom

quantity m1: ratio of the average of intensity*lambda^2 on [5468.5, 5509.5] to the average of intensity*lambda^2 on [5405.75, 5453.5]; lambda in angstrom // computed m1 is 0.98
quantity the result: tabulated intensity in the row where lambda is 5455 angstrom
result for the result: 99.1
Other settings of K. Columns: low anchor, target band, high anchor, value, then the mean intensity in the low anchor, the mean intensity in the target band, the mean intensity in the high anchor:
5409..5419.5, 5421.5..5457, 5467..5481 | -1.76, 100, 105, 99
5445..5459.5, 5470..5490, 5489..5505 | 0.55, 103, 98.9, 101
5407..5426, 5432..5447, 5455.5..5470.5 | -1.32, 100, 109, 100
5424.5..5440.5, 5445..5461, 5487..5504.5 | -0.16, 102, 103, 101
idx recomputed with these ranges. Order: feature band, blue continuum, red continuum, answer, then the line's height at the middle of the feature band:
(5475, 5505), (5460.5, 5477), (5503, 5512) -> -0.2 angstrom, 98.9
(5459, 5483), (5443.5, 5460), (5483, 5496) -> 0.4 angstrom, 102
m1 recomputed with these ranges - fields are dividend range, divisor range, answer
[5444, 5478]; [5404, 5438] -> 1.04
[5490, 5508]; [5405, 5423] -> 1.04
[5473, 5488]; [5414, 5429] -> 1.01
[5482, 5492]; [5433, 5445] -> 0.92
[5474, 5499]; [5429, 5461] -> 0.97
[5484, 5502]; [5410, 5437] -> 1.03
